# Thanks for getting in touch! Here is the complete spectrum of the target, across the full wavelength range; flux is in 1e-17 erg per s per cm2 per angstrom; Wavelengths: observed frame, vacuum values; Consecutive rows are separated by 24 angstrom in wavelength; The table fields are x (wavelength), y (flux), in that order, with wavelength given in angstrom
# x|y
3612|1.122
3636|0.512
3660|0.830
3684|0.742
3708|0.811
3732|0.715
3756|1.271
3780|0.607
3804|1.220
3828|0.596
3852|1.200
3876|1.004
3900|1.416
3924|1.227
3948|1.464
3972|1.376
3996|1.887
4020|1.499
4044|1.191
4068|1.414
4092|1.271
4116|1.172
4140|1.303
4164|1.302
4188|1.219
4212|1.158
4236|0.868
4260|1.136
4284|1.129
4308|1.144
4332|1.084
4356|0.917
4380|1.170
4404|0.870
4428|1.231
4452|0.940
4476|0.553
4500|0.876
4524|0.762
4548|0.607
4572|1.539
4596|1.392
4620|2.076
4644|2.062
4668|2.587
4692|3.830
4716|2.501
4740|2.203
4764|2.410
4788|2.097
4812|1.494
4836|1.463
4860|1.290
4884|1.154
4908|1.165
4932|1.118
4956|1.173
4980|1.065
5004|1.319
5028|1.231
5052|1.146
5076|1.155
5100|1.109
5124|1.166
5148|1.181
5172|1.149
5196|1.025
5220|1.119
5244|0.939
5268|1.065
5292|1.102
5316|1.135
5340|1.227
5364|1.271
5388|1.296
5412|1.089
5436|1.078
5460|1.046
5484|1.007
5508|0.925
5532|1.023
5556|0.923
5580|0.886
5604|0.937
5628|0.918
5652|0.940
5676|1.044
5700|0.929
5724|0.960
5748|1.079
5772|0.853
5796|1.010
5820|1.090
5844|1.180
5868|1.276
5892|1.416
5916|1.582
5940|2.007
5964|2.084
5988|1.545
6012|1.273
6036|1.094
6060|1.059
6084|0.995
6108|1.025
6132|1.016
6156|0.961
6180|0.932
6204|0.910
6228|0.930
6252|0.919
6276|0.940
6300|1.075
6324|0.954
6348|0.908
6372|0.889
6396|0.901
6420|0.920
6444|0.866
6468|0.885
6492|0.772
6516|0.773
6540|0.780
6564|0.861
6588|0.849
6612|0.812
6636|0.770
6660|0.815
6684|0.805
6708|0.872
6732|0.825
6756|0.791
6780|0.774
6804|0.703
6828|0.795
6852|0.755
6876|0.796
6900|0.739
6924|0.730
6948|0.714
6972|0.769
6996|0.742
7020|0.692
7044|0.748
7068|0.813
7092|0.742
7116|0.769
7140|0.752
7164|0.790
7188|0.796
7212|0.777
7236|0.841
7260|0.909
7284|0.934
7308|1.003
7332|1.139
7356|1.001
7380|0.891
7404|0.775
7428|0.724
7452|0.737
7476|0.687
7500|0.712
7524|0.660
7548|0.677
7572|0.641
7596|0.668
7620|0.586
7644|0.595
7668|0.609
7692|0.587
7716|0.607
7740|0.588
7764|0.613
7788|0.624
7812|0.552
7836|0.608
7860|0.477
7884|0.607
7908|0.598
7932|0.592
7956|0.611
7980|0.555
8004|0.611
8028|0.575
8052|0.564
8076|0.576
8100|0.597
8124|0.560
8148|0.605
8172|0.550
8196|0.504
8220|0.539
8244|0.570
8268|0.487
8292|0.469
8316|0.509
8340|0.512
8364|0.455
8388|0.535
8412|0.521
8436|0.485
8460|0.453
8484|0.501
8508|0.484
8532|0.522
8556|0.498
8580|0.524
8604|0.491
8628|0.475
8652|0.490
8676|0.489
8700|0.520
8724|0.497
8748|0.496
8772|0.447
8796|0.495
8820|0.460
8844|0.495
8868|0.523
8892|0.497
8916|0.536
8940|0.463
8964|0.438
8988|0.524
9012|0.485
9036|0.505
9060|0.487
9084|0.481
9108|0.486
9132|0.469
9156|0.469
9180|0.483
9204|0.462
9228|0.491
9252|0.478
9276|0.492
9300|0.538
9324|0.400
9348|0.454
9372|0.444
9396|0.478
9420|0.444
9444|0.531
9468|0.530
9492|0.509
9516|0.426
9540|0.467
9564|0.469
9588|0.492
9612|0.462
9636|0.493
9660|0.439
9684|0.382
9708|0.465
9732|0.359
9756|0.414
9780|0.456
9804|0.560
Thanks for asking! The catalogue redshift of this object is 2.84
